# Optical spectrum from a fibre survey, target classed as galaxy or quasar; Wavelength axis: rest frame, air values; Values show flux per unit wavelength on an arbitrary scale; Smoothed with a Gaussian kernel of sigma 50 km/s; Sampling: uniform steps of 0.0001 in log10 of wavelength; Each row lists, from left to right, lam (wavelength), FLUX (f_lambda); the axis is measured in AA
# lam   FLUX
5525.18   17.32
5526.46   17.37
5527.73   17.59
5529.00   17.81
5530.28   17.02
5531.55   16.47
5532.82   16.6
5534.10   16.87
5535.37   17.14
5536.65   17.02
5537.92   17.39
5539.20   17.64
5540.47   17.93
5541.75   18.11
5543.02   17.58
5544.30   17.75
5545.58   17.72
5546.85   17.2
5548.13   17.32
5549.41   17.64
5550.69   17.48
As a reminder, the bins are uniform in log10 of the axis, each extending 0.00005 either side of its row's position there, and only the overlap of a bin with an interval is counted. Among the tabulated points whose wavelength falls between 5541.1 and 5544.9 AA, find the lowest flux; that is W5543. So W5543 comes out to 17.58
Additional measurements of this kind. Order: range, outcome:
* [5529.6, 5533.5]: 16.47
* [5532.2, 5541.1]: 16.6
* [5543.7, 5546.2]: 17.72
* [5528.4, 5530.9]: 17.02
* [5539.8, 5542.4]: 17.93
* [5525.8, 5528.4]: 17.37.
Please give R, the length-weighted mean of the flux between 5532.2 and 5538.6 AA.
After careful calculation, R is 17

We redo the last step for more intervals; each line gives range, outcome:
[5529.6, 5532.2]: 16.8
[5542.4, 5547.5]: 17.6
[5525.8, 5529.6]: 17.6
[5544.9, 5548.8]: 17.4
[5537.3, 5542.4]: 17.8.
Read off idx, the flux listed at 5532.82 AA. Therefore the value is 16.6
